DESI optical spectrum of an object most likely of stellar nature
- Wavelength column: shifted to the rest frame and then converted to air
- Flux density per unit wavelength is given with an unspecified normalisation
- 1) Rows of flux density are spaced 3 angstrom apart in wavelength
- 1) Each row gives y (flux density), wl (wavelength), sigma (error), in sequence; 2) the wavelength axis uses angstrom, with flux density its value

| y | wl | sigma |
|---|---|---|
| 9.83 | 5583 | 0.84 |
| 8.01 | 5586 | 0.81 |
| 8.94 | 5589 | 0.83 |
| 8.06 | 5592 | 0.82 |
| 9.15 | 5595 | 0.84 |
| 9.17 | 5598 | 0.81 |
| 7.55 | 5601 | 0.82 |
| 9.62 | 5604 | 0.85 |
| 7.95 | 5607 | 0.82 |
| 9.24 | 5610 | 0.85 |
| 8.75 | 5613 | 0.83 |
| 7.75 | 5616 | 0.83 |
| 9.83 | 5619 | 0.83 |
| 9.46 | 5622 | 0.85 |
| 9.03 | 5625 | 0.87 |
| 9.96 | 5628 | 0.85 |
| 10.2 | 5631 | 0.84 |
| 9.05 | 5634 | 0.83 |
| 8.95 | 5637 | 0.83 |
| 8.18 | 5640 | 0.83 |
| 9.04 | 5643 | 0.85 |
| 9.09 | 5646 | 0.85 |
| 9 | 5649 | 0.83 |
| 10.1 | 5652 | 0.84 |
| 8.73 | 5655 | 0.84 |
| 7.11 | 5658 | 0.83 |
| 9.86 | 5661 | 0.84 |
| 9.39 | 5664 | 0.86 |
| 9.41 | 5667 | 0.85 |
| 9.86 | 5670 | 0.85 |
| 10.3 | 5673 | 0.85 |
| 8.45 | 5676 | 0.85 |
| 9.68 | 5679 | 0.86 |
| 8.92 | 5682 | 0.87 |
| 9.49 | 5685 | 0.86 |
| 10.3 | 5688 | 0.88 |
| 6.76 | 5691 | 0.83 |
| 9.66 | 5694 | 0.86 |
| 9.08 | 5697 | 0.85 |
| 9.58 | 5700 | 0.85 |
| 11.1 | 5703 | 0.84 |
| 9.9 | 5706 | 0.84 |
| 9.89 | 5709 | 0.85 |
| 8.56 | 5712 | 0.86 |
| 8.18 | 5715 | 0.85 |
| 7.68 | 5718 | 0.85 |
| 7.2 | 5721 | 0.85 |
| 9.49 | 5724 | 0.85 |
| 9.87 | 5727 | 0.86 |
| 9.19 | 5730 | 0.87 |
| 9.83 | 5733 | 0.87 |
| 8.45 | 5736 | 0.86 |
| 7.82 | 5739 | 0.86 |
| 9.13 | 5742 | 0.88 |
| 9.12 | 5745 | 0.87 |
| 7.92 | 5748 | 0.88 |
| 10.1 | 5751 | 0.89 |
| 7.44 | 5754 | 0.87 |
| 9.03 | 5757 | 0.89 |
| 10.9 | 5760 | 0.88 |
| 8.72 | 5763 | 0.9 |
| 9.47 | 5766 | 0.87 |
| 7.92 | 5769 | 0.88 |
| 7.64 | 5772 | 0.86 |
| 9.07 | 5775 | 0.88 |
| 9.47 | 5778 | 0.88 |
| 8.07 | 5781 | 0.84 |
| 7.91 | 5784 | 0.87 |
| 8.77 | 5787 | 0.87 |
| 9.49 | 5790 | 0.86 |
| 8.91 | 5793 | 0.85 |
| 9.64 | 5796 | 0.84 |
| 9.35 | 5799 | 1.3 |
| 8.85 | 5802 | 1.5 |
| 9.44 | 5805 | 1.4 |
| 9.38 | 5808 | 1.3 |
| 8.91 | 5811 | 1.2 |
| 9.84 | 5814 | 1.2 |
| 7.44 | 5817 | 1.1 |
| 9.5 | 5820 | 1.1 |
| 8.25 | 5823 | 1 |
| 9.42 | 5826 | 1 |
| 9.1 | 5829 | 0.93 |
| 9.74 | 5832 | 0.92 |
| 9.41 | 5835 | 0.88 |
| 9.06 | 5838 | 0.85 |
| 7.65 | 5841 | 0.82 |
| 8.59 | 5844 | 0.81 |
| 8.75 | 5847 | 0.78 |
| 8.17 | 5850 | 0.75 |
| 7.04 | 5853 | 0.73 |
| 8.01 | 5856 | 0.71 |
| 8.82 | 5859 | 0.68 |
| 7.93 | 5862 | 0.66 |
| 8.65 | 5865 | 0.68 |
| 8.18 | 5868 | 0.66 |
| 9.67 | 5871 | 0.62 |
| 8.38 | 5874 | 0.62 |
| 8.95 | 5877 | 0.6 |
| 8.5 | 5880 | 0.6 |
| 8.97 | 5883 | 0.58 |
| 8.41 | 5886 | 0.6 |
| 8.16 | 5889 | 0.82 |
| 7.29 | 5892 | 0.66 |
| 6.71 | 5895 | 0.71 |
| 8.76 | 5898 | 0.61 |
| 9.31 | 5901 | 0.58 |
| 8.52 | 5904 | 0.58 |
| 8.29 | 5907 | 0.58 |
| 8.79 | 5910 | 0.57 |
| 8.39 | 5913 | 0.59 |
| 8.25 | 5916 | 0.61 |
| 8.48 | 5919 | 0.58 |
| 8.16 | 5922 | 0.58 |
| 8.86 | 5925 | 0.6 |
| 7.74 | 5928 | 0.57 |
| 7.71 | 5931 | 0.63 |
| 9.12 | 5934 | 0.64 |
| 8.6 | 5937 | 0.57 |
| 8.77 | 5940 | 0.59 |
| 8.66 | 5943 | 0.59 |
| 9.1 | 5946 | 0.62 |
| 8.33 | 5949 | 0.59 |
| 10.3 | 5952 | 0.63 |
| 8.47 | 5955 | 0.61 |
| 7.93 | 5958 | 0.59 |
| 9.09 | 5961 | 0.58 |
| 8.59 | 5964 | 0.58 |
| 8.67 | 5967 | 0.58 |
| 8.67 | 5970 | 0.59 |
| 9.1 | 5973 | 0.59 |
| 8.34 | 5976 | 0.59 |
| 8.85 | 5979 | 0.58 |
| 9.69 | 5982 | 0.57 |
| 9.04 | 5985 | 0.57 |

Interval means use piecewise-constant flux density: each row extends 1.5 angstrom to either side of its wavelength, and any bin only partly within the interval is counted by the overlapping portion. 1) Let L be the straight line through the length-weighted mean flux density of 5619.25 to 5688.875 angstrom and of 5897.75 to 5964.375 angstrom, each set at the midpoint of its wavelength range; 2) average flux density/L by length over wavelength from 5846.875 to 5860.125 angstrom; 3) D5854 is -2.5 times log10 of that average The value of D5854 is 0.09 mag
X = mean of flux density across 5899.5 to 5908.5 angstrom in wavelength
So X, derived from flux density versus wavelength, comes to 8.71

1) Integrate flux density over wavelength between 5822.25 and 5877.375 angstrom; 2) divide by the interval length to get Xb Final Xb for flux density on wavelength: 8.62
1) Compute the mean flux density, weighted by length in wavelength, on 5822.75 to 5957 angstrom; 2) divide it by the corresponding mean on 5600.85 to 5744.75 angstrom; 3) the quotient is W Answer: 0.94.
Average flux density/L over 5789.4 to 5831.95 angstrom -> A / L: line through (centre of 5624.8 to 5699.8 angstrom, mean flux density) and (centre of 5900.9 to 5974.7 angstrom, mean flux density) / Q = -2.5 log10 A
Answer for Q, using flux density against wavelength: -0.028 mag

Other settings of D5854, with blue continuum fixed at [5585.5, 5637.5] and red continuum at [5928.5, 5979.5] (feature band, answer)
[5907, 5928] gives 0.04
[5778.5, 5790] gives 0.04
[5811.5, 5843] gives -0.02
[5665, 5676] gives -0.09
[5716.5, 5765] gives 0.00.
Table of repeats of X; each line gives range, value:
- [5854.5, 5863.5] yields 8.25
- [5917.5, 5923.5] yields 8.32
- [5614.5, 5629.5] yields 9.21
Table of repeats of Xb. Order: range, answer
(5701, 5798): 8.94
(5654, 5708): 9.32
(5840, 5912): 8.36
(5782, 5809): 9.06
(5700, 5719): 9.29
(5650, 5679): 9.26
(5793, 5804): 9.24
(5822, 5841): 9.07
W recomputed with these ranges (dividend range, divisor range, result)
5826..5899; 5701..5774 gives 0.95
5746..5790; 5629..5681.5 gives 0.95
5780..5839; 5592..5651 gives 1.01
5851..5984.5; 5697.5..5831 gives 0.95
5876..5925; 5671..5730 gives 0.91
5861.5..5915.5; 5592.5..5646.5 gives 0.94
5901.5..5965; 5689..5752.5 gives 0.96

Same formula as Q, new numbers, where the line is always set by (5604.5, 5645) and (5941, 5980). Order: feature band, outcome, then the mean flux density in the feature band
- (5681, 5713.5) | -0.05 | 9.39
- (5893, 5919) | 0.06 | 8.36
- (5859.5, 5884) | 0.02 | 8.65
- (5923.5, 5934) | 0.07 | 8.25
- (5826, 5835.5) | -0.06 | 9.42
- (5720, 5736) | -0.02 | 9.11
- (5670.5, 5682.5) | -0.05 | 9.42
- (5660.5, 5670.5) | -0.07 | 9.58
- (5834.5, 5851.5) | 0.04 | 8.56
